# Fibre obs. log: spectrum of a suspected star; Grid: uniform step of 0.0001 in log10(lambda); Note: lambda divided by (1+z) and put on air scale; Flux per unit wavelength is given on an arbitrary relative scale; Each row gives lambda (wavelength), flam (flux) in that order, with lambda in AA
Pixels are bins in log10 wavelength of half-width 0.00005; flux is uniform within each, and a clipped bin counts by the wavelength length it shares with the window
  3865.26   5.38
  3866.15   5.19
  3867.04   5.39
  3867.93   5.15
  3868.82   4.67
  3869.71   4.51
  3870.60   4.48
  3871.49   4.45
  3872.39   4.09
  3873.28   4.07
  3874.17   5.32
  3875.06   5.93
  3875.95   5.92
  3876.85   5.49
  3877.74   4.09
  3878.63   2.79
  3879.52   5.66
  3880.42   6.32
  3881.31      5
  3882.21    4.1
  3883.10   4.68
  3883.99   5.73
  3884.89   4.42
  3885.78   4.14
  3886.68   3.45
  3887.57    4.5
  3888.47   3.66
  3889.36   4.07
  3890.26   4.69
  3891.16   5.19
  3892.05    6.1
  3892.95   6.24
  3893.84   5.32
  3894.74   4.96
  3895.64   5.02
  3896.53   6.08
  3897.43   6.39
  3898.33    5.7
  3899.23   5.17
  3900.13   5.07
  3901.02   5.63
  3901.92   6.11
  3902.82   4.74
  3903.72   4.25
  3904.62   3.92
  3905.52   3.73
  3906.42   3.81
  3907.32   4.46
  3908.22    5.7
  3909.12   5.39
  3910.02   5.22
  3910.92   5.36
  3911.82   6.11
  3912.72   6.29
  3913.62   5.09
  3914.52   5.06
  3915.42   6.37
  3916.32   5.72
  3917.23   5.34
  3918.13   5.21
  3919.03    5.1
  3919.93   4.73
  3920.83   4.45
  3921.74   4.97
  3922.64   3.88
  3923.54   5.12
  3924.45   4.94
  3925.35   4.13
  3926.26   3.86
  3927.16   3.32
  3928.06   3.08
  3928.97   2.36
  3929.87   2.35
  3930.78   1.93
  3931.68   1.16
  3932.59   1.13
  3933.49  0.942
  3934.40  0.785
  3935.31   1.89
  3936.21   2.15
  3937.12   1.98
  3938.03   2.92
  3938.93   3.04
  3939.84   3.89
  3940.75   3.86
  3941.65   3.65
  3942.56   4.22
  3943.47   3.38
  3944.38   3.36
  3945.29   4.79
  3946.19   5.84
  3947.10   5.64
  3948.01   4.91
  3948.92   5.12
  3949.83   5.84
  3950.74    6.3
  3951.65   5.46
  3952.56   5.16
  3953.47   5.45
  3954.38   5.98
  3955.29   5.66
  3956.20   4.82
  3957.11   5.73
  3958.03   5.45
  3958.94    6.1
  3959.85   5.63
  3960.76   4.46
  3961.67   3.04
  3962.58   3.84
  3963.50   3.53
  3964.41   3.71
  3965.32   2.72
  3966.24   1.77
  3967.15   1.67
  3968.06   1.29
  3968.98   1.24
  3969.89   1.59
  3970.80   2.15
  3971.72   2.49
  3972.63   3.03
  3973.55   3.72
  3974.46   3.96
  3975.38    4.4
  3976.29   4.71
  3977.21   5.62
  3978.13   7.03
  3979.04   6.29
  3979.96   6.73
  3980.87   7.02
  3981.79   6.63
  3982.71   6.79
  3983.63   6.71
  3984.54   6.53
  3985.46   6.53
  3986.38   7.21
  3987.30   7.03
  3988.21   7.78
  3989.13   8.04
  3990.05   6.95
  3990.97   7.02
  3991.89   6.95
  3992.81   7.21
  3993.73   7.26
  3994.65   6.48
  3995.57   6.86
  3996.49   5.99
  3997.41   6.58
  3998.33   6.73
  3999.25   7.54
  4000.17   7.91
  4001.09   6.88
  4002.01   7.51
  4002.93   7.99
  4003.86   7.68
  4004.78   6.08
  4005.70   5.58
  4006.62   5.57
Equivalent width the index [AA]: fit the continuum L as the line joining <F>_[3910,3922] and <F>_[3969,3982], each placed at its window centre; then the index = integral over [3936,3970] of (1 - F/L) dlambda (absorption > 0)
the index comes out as 5.09 AA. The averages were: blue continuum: 5.37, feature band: 4.12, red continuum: 4.52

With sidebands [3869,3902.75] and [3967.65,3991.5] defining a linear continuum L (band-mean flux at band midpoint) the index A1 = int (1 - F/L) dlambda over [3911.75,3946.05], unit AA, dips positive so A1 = 9.3 AA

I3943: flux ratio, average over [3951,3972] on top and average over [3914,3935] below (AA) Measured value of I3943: 1.05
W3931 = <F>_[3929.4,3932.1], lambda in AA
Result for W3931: 1.83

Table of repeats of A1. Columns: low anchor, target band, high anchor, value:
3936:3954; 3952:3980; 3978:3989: 7.6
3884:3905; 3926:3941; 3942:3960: 8.2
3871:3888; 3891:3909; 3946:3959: -0.8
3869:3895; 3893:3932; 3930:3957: -3.5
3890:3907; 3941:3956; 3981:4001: 2.8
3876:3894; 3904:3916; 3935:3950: -1.9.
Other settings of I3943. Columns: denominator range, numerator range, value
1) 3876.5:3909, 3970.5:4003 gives 1.28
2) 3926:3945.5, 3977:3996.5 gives 2.56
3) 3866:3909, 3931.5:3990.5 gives 0.91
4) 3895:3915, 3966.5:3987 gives 0.90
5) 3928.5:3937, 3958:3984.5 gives 2.59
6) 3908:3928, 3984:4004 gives 1.42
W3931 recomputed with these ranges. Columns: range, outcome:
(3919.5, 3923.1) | 4.51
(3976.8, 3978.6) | 6.35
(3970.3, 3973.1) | 2.54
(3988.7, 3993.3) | 7.22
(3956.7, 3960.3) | 5.72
